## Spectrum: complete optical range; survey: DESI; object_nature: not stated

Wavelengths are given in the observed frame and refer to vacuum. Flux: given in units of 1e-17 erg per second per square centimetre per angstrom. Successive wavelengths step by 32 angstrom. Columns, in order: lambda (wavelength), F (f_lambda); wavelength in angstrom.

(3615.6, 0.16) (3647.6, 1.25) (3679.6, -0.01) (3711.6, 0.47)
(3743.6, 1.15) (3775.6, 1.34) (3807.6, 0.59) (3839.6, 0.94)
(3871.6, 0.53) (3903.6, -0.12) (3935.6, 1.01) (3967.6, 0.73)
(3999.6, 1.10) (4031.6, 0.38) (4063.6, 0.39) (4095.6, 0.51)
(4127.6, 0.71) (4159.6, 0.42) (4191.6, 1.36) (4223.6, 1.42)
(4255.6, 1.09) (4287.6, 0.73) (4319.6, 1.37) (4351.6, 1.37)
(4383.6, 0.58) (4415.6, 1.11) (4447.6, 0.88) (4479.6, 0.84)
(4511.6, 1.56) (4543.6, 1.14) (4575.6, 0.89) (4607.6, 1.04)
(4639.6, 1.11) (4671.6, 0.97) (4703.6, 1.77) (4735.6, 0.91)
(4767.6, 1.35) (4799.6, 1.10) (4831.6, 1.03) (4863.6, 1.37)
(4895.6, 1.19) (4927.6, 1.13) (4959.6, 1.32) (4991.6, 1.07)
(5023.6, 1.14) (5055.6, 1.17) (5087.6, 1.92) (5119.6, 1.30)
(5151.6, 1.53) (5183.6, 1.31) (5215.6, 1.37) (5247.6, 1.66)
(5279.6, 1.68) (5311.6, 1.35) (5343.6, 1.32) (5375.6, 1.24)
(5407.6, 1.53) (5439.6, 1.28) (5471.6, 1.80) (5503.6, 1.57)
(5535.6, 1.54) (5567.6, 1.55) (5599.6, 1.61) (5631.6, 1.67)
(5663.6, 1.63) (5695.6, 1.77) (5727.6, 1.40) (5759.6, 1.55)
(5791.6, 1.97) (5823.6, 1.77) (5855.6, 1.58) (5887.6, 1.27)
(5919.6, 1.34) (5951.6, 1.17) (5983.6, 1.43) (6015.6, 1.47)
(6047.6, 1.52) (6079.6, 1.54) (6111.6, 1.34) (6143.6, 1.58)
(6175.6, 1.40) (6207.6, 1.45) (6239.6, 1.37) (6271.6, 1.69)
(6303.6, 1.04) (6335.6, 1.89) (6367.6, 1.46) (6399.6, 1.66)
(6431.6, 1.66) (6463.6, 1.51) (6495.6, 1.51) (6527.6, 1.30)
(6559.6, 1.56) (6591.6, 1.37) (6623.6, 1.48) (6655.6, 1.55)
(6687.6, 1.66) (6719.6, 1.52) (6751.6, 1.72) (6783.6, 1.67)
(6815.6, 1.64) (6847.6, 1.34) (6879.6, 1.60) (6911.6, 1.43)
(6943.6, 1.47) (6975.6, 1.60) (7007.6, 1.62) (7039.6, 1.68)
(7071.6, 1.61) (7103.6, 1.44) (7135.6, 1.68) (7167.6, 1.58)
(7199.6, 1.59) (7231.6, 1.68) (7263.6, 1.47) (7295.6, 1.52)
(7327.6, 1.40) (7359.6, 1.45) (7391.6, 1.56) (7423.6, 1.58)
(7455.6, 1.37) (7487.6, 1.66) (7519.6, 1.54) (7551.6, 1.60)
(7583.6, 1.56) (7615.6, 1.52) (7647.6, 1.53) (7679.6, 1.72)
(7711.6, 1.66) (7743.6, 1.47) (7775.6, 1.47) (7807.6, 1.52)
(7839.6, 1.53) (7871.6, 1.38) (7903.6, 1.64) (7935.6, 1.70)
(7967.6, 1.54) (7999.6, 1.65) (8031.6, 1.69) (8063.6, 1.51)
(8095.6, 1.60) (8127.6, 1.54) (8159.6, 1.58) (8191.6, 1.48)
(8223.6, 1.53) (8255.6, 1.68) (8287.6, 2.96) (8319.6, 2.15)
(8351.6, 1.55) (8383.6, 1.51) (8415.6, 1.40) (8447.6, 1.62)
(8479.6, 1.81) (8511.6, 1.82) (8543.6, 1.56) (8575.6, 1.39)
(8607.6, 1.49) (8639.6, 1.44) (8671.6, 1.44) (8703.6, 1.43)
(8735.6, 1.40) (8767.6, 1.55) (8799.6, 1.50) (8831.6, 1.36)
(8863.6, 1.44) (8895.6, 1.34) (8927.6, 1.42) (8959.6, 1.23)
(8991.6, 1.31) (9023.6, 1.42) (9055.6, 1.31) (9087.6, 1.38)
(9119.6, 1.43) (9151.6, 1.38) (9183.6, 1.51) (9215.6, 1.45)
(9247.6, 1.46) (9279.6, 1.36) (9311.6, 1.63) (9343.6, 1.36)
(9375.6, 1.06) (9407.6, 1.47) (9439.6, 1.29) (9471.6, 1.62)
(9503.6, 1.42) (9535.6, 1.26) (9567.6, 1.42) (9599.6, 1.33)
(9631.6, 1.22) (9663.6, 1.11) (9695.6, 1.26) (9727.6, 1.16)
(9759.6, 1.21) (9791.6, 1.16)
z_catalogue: 0.262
